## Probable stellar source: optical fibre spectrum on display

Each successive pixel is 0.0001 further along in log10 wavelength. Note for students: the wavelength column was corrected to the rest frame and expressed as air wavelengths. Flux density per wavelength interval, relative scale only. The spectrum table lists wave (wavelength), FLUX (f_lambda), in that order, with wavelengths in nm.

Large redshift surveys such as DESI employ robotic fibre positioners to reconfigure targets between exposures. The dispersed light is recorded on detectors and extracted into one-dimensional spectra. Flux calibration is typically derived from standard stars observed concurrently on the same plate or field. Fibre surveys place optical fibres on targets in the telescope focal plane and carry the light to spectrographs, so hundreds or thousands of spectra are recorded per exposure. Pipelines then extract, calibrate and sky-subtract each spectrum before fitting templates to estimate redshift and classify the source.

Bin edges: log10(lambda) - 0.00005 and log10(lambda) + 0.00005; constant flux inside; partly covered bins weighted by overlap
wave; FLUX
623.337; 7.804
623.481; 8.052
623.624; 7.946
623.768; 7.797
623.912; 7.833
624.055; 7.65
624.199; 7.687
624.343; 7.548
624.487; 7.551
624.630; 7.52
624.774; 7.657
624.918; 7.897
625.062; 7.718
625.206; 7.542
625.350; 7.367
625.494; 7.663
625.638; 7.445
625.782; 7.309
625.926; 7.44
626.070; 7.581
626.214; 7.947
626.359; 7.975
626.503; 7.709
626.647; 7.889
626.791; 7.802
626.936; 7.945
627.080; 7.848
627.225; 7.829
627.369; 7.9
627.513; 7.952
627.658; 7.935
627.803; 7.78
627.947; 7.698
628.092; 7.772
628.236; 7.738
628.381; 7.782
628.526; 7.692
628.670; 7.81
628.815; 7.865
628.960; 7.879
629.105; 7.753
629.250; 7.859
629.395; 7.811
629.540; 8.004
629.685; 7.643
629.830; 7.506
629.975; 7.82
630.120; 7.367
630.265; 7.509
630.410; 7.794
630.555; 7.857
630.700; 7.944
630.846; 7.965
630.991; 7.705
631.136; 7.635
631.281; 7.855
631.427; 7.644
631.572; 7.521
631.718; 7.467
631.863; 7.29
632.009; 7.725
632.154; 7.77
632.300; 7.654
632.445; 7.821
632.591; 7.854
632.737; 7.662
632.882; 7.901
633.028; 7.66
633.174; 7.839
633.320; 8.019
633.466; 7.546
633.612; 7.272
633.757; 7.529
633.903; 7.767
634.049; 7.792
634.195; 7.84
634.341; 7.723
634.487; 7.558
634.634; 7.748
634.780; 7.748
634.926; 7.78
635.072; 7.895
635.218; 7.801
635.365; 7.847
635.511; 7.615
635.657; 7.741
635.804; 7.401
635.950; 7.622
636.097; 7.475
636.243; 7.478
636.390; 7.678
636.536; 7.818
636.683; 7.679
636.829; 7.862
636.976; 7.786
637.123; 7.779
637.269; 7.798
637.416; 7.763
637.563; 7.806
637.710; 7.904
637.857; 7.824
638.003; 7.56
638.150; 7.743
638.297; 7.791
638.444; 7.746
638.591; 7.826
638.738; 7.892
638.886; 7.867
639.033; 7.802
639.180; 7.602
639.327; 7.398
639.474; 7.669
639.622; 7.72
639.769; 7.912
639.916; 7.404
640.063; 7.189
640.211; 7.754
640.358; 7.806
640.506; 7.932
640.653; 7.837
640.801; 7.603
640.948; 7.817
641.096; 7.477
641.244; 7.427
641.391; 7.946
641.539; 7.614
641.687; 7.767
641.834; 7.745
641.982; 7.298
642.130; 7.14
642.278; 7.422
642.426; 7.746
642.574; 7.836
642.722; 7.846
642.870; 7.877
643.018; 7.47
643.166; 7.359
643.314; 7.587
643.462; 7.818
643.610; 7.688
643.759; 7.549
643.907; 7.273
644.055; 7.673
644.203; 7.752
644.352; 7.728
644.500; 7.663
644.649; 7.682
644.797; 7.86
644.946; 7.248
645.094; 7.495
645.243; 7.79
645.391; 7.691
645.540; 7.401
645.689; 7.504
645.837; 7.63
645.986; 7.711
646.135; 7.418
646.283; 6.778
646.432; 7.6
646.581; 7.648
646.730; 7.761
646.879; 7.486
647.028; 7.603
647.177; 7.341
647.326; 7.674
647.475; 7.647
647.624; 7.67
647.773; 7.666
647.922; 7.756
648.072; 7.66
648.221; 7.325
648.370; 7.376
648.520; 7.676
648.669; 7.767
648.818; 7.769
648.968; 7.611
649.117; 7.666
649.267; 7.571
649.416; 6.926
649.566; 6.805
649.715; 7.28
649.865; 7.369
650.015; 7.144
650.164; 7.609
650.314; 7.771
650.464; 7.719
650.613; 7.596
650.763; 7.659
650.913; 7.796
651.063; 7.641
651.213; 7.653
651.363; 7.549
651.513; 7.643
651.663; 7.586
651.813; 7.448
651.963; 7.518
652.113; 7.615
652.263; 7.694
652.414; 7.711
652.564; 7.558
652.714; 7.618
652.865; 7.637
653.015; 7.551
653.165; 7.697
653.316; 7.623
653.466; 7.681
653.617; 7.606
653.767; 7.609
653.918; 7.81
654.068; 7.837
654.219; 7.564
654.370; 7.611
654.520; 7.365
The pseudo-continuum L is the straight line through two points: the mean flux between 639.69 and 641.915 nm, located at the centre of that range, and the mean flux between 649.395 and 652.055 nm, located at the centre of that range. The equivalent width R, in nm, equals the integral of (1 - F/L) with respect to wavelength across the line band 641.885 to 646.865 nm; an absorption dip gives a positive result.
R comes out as 0.03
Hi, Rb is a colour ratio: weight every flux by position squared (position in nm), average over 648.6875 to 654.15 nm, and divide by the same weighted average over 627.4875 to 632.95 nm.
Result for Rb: 1.0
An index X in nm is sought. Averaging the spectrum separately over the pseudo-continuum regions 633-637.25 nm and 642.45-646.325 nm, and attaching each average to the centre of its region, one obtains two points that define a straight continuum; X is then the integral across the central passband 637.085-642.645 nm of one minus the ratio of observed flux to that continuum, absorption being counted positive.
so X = -0.03 nm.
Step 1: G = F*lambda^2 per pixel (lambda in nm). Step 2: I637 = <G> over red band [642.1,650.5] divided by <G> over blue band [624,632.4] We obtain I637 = 1.0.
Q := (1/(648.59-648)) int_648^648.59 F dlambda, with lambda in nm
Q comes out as 7.51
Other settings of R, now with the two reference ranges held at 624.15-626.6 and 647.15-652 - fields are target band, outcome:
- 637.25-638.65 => -0.04 nm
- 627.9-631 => -0.06 nm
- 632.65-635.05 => -0.04 nm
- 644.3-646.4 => 0.00 nm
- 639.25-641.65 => -0.03 nm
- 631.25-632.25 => 0.00 nm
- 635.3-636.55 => -0.01 nm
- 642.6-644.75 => -0.02 nm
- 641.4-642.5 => 0.00 nm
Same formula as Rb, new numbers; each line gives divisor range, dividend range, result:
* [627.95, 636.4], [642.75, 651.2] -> 1.03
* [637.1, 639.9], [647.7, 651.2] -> 1.01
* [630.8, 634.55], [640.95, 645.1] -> 1.02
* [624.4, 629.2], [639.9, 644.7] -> 1.04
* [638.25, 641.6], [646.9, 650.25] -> 1.00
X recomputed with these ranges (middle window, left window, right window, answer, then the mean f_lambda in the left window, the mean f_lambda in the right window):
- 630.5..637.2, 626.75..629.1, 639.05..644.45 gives 0.029 nm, 7.82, 7.63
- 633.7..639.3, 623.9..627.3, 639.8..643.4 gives -0.065 nm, 7.68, 7.63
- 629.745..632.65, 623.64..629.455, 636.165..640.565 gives 0.018 nm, 7.74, 7.73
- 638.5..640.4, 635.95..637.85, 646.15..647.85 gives 0.001 nm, 7.73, 7.53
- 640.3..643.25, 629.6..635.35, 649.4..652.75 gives -0.012 nm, 7.71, 7.53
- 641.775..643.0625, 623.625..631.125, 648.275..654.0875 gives 0.006 nm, 7.74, 7.57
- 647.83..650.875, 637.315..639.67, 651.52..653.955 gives 0.056 nm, 7.74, 7.62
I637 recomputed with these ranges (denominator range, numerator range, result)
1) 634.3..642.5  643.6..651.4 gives 1.01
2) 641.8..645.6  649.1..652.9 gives 1.01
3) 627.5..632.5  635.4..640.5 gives 1.02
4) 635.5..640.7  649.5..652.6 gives 1.02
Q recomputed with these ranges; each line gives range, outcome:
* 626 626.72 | 7.82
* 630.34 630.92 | 7.89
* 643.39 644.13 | 7.6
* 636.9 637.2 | 7.78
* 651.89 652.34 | 7.6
